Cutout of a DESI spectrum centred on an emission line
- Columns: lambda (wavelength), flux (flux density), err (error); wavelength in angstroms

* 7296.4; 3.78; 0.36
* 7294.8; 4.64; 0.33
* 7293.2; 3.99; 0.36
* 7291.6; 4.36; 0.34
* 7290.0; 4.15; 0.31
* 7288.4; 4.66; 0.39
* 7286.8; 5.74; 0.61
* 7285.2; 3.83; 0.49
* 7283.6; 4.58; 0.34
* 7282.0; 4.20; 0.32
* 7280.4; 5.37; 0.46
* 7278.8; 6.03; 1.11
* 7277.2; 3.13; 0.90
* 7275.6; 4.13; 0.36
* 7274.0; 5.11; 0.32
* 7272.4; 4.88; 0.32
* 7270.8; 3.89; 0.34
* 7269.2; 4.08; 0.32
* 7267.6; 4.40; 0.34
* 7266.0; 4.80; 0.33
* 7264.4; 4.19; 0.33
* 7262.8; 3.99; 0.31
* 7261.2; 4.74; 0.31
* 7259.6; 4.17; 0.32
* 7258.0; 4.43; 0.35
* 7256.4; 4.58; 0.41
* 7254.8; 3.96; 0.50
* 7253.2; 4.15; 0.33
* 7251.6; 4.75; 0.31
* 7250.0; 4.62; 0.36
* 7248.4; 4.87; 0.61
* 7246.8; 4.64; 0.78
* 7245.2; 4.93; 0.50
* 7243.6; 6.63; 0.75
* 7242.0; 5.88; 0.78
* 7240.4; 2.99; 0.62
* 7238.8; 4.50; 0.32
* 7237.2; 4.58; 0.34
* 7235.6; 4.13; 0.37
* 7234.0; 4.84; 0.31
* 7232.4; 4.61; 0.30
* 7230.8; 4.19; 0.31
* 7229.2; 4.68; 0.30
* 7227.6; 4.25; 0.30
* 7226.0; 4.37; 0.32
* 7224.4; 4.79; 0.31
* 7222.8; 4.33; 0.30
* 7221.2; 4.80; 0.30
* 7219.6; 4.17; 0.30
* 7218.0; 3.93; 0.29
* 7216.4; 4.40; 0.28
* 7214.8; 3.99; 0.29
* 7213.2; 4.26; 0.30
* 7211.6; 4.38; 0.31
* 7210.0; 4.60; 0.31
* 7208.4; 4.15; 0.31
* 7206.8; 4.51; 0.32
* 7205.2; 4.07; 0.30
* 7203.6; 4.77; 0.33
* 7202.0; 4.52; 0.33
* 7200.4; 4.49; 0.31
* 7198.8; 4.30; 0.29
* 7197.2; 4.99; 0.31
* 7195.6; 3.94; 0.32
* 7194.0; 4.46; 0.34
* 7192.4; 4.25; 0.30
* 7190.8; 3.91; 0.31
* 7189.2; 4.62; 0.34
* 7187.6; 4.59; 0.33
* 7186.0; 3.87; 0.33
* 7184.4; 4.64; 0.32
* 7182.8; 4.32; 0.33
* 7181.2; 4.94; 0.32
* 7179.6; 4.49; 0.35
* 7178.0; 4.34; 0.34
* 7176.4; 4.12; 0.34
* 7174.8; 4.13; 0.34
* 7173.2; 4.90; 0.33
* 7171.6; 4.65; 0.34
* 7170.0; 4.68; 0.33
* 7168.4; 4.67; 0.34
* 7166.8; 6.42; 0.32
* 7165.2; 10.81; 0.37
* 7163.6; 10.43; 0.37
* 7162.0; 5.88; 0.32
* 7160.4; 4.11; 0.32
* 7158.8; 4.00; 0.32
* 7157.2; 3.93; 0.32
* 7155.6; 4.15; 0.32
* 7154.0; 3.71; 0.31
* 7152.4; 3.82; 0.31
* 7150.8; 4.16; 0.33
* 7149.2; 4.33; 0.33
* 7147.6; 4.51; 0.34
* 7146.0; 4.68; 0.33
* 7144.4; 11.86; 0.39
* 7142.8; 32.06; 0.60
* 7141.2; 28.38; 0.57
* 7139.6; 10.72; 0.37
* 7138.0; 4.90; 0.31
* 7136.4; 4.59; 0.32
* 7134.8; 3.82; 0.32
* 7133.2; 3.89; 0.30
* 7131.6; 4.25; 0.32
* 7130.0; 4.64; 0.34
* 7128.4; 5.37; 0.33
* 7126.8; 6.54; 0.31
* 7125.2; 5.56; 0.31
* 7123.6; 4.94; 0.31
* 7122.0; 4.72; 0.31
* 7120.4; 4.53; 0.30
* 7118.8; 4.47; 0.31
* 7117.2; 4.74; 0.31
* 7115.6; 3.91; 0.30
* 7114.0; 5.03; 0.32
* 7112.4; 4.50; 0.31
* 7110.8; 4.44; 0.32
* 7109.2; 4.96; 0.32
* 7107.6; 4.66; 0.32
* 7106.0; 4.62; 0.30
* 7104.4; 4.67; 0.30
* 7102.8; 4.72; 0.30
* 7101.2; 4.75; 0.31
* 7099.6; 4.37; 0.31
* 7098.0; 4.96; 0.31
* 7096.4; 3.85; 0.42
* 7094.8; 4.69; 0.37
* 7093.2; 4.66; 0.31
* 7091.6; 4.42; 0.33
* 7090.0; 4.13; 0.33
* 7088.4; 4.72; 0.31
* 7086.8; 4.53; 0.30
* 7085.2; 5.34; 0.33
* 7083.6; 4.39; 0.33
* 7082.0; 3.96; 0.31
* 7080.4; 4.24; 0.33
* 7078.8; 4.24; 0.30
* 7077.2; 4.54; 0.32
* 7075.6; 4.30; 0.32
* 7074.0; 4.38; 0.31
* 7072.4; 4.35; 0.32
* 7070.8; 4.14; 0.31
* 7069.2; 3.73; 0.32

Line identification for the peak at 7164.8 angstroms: [N II] 6583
